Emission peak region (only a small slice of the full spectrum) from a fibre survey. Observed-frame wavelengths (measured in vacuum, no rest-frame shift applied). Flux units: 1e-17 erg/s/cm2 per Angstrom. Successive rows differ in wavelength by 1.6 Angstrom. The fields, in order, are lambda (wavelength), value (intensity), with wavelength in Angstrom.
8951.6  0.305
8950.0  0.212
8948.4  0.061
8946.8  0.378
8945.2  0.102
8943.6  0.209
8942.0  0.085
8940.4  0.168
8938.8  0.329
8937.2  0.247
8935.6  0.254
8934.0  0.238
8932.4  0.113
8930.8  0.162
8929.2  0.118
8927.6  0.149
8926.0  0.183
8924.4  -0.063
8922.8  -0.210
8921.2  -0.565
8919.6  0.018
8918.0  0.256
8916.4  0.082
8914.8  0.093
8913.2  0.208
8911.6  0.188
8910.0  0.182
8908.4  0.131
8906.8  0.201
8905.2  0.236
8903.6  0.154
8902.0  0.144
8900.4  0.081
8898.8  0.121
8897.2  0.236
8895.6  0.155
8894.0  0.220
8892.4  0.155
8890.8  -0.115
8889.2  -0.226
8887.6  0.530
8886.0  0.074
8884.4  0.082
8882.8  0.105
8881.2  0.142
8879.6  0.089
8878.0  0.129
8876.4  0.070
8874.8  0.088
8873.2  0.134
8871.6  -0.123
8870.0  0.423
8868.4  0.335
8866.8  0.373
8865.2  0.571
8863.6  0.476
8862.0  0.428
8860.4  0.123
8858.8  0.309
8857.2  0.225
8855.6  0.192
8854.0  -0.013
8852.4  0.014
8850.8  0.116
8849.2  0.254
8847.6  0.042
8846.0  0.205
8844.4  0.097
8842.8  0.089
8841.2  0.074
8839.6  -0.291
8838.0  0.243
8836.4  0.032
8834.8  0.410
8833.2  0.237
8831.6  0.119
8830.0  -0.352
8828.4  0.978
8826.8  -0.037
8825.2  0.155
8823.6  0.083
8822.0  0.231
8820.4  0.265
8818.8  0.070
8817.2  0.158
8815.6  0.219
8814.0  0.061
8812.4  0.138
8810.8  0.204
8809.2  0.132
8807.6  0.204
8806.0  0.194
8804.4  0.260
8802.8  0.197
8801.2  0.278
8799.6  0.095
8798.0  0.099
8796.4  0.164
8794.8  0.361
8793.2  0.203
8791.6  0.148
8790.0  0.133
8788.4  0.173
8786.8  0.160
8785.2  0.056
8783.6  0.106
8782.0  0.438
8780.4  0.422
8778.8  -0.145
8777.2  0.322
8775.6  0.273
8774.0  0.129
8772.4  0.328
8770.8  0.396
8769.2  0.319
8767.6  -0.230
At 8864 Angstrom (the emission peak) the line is [O III]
